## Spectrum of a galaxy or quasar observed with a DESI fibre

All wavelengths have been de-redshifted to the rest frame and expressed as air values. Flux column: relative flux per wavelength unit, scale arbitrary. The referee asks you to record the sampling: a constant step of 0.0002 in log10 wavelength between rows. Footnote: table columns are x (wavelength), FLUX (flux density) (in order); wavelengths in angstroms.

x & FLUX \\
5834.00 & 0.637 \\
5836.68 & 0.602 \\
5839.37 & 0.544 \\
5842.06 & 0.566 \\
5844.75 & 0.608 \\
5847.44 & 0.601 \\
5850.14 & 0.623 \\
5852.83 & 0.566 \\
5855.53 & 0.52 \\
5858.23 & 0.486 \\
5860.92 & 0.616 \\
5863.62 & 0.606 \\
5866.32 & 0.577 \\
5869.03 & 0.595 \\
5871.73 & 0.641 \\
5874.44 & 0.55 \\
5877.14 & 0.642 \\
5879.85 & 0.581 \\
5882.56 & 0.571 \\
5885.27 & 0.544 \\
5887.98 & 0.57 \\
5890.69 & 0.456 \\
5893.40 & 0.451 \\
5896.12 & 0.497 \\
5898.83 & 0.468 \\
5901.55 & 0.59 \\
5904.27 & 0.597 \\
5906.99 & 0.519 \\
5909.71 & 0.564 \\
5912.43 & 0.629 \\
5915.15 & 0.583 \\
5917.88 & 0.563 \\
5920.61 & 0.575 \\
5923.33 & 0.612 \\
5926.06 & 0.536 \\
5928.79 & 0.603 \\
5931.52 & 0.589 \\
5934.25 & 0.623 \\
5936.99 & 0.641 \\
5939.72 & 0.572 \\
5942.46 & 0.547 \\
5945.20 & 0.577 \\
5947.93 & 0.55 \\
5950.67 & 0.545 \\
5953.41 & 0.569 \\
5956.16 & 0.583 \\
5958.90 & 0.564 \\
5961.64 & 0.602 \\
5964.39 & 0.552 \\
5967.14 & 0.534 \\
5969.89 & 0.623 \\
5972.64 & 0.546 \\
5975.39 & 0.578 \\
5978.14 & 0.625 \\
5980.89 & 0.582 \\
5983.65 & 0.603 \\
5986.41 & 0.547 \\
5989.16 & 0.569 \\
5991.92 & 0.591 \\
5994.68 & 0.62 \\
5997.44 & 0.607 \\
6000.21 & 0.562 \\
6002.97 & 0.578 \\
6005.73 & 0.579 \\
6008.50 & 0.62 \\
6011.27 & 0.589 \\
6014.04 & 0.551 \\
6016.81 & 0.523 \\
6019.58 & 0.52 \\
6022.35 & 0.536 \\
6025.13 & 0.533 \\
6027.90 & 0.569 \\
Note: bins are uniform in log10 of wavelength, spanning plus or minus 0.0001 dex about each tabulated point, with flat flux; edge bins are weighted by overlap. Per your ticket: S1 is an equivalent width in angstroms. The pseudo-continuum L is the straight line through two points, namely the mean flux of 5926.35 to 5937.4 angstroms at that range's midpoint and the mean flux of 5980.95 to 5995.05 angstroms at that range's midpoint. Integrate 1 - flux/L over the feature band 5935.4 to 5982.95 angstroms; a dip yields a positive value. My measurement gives 1.4 angstroms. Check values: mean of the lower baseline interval 0.604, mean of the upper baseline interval 0.583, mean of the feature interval 0.576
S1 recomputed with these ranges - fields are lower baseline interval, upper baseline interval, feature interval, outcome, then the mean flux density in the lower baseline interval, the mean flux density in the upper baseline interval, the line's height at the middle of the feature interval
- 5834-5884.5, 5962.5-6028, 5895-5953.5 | 0.8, 0.584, 0.573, 0.579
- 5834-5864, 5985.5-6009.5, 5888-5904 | 2.1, 0.578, 0.586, 0.581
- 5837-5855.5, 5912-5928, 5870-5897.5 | 1.4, 0.581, 0.581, 0.581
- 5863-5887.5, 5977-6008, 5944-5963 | 0.6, 0.588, 0.588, 0.588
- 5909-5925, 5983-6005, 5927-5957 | 0.3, 0.588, 0.584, 0.587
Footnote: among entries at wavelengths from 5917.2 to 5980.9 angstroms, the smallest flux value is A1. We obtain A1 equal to 0.534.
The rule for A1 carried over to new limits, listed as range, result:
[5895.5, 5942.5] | 0.468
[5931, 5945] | 0.547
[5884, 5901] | 0.451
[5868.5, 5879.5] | 0.55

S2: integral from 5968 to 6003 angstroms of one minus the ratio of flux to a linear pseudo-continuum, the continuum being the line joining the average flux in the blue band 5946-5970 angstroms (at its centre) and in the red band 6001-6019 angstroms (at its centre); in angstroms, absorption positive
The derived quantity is -1.1 angstroms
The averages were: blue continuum 0.567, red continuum 0.571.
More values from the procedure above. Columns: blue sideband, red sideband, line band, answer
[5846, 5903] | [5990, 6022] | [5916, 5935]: -0.6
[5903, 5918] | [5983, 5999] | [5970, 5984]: -0.1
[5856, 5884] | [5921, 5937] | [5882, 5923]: 3.1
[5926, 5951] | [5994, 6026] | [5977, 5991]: -0.3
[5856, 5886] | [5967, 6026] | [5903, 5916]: 0.0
